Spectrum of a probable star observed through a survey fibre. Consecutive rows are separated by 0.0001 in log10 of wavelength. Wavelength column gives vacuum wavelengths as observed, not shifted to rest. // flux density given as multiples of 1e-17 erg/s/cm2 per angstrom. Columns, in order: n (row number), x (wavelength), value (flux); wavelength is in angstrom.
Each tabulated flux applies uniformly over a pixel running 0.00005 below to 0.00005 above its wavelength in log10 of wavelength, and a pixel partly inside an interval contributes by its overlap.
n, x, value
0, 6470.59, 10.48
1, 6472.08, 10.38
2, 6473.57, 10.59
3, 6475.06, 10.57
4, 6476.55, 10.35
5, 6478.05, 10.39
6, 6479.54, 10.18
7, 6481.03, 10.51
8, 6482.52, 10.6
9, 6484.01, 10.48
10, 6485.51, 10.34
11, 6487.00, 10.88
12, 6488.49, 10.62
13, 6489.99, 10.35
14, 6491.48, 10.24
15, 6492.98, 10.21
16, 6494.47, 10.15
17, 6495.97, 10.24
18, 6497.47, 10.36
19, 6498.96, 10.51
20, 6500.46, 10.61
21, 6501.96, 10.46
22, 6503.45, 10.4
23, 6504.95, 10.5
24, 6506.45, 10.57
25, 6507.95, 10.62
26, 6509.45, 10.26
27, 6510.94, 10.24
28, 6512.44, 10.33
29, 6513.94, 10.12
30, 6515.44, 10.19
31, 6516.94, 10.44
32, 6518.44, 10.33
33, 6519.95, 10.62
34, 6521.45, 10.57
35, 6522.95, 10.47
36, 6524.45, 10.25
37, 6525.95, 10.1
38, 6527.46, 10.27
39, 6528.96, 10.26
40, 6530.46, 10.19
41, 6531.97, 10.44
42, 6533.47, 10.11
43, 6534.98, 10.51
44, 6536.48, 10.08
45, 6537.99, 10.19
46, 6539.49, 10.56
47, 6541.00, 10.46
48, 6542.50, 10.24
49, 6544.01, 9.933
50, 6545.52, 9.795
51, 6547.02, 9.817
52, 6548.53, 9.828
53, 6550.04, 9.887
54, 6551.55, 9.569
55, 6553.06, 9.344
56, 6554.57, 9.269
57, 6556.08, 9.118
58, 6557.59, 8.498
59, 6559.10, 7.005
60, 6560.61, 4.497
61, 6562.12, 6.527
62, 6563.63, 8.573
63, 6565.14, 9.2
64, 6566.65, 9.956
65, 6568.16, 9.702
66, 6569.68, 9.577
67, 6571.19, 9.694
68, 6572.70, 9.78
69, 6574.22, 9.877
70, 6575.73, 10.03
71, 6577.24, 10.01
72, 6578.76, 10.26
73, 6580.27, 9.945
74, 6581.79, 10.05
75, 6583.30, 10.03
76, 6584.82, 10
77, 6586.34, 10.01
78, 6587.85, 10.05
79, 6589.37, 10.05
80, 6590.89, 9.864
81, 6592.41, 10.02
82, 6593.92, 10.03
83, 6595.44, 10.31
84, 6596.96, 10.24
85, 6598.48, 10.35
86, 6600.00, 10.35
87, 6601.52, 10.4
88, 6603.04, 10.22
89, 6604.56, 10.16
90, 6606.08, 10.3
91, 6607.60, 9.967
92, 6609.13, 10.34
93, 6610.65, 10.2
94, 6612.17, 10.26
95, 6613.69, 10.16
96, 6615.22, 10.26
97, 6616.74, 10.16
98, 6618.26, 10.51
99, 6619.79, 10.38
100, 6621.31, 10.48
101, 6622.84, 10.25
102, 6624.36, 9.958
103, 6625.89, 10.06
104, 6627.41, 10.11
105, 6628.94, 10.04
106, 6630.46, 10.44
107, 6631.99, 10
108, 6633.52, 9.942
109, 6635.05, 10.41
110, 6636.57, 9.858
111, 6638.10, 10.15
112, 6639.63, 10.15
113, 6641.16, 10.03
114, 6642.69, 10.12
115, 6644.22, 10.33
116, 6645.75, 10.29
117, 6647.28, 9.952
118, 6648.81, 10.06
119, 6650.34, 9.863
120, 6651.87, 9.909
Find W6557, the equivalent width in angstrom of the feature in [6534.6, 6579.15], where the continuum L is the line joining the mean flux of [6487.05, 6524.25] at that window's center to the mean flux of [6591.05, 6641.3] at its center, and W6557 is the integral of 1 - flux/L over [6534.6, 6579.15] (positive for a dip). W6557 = 4.0 angstrom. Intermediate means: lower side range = 10.4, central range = 9.38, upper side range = 10.2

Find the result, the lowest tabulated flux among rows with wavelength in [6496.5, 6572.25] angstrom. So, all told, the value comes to 4.497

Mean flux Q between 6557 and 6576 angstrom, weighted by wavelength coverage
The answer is 8.66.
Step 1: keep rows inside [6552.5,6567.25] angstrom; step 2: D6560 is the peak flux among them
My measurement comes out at 9.956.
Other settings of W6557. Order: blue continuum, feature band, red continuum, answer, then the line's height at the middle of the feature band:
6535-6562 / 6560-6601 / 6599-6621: 0.76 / 9.79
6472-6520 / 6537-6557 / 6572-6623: 0.86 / 10.3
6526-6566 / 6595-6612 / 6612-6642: -0.52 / 9.95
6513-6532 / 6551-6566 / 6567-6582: 2.80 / 10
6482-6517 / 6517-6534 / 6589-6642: 0.03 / 10.4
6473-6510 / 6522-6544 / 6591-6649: 0.15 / 10.4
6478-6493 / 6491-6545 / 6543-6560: -2.63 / 9.86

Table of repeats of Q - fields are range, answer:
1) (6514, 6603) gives 9.79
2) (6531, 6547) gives 10.2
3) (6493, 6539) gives 10.3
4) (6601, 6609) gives 10.2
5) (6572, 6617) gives 10.1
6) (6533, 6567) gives 9.24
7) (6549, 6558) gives 9.32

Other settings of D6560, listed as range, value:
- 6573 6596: 10.31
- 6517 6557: 10.62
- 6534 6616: 10.56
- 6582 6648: 10.51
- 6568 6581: 10.26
